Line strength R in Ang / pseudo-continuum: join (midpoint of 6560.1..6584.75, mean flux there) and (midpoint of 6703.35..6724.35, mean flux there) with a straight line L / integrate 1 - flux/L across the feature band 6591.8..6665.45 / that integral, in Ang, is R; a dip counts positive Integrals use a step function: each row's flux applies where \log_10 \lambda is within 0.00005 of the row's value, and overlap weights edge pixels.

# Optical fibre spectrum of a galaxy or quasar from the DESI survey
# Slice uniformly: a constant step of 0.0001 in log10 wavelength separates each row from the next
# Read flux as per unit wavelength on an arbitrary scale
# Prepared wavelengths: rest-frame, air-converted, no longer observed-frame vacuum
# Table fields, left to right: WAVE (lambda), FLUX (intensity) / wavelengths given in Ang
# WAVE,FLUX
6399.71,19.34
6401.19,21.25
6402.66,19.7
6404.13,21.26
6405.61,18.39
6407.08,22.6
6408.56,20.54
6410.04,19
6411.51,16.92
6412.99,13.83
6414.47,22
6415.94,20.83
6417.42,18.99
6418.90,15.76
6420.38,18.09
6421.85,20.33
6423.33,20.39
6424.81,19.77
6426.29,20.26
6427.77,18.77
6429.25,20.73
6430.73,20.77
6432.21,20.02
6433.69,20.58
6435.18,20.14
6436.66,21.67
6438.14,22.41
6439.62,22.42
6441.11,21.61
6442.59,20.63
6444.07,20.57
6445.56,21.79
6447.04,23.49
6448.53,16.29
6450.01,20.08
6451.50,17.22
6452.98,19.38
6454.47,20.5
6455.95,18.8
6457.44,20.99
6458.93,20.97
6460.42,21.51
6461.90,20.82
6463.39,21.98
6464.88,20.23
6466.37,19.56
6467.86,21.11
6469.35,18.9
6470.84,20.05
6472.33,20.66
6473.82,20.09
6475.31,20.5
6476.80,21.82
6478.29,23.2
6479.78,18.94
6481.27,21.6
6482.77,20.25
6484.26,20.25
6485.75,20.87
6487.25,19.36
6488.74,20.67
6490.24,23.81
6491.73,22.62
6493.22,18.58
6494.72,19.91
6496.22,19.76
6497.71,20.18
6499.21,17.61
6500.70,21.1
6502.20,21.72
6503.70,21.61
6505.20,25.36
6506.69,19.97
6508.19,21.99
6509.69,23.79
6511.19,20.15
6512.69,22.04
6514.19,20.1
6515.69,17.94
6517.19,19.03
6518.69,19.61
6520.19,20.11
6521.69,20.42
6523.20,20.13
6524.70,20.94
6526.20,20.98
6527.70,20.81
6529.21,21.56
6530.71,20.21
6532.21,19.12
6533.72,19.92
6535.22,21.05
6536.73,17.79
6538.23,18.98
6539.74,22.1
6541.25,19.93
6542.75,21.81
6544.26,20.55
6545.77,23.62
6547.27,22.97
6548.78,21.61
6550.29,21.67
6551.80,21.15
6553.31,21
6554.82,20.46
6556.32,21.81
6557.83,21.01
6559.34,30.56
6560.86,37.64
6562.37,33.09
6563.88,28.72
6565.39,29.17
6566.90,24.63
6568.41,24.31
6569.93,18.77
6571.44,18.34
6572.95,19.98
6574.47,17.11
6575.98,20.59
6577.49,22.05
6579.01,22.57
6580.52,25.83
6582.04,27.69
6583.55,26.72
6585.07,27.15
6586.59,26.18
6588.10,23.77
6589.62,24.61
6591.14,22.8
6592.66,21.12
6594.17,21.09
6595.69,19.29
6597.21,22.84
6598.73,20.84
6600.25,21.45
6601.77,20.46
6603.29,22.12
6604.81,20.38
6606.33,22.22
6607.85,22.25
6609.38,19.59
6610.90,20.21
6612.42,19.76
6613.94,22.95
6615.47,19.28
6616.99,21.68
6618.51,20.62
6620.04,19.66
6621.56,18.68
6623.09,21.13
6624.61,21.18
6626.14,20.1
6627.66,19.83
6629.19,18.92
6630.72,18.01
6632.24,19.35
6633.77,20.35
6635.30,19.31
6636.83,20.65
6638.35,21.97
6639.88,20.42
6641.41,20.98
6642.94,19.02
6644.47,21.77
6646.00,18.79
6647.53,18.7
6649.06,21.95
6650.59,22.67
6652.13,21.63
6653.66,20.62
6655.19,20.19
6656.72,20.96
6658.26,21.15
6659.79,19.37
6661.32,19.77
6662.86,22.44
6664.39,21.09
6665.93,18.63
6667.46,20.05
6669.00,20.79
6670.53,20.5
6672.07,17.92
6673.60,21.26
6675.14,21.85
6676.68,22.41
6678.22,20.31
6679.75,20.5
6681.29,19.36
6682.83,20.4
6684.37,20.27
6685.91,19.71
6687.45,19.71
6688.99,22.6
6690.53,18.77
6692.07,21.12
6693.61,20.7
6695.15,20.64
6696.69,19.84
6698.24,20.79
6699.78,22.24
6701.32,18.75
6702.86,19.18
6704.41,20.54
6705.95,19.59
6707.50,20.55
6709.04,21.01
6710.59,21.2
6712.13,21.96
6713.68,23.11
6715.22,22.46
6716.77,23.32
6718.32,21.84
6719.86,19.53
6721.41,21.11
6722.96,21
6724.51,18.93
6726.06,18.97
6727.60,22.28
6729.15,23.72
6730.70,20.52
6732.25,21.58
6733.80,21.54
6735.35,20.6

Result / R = 8.8 Ang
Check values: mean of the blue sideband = 24.9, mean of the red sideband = 21.2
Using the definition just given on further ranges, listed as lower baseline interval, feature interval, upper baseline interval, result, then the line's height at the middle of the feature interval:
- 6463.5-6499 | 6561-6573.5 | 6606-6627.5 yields -2.89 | 20.6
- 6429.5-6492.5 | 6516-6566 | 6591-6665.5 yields -4.12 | 20.7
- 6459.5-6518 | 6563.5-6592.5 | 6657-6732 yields -4.02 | 20.7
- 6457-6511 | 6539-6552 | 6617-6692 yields -0.65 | 20.7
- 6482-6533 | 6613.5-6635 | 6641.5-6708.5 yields 0.47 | 20.5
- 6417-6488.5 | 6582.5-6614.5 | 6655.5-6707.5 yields -3.06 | 20.4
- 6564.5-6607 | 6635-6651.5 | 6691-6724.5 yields 0.93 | 21.8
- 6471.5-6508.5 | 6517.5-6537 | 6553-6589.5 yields 2.03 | 22.6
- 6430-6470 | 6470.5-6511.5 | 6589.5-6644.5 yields -0.79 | 20.6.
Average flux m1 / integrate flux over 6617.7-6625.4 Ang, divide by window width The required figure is 20.3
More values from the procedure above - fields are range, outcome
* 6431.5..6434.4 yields 20.3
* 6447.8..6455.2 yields 18.7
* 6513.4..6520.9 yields 19.4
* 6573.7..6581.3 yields 21.6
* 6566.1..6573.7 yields 21.3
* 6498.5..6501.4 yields 19.4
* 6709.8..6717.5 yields 22.4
